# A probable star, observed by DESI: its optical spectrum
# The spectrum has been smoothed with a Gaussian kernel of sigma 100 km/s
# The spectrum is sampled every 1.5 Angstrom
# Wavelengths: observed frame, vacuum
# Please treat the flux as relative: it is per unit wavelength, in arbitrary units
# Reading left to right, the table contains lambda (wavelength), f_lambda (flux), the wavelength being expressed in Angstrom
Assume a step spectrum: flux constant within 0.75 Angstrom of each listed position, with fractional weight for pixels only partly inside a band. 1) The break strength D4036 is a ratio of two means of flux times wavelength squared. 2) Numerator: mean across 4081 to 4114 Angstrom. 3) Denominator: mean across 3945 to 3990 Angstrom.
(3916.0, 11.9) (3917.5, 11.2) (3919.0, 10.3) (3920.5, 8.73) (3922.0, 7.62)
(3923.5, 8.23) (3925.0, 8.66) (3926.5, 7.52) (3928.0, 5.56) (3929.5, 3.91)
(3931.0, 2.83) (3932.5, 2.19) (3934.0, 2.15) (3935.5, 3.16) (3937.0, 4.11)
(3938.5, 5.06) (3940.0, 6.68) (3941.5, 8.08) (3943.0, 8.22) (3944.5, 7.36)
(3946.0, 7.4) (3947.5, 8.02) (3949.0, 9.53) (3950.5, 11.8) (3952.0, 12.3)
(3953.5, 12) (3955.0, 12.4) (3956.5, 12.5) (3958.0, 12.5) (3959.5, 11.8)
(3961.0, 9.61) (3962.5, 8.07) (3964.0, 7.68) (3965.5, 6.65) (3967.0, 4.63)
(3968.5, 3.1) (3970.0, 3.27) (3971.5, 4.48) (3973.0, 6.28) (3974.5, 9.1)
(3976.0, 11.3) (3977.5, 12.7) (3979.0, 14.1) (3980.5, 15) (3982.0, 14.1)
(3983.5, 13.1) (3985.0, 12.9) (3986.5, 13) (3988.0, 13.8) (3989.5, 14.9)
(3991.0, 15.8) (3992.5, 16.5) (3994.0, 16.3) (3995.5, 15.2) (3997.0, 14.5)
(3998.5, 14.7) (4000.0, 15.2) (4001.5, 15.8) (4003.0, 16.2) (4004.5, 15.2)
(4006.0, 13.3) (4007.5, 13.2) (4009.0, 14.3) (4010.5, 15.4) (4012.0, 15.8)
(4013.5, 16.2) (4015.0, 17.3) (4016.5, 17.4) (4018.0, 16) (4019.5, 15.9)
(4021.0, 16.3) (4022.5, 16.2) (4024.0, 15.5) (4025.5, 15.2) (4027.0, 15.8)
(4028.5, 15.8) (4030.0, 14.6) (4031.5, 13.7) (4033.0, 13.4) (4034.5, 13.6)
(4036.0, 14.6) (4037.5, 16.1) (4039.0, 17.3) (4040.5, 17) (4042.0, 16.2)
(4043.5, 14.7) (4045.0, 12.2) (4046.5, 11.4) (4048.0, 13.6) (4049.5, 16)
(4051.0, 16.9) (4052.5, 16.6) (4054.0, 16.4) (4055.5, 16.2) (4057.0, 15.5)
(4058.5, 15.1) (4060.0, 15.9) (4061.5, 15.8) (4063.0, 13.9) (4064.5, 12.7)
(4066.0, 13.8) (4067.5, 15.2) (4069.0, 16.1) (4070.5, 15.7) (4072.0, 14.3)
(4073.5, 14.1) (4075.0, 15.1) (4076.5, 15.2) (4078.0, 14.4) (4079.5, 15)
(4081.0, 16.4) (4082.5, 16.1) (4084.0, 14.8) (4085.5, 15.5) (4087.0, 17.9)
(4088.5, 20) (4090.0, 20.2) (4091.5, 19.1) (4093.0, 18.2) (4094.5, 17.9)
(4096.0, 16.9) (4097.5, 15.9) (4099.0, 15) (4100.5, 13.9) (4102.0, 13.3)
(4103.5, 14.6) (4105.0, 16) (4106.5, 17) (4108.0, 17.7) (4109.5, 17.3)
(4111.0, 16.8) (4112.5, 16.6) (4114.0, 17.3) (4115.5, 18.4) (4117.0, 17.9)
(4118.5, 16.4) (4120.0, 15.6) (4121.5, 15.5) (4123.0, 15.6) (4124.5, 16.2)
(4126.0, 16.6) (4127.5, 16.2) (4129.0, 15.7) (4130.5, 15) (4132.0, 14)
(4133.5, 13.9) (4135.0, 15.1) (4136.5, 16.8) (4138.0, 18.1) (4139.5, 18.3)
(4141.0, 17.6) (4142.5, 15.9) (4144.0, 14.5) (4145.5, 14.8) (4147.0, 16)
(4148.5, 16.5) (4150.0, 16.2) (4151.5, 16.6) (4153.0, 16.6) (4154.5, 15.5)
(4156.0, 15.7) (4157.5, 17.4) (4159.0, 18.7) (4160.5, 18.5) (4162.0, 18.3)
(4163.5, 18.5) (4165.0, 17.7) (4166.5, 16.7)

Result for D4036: 1.7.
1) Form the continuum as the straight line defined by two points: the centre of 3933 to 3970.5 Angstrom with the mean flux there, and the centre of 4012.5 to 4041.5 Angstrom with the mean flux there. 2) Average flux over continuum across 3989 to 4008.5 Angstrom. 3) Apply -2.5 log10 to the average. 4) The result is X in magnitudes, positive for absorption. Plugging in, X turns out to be -0.19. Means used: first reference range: 7.92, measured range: 15.1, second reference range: 15.7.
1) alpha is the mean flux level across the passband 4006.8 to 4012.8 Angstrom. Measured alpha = 14.7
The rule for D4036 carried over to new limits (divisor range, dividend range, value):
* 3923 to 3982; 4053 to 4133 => 2.13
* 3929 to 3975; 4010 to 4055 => 2.19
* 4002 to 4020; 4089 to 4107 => 1.11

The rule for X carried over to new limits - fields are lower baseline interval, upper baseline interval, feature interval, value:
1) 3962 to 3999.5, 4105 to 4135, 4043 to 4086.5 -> -0.05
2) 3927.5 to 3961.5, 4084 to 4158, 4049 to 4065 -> -0.17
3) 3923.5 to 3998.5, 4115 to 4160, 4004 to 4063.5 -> -0.24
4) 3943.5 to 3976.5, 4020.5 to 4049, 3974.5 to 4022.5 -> -0.24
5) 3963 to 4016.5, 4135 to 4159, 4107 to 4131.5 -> -0.05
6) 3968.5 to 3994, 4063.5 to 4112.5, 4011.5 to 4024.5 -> -0.23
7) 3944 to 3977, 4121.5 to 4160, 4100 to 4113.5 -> -0.09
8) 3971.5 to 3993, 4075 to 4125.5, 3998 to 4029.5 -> -0.14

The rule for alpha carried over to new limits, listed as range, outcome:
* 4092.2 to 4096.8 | 17.7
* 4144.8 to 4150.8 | 15.9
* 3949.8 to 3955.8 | 12.1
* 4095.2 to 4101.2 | 15.5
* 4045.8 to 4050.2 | 13.7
